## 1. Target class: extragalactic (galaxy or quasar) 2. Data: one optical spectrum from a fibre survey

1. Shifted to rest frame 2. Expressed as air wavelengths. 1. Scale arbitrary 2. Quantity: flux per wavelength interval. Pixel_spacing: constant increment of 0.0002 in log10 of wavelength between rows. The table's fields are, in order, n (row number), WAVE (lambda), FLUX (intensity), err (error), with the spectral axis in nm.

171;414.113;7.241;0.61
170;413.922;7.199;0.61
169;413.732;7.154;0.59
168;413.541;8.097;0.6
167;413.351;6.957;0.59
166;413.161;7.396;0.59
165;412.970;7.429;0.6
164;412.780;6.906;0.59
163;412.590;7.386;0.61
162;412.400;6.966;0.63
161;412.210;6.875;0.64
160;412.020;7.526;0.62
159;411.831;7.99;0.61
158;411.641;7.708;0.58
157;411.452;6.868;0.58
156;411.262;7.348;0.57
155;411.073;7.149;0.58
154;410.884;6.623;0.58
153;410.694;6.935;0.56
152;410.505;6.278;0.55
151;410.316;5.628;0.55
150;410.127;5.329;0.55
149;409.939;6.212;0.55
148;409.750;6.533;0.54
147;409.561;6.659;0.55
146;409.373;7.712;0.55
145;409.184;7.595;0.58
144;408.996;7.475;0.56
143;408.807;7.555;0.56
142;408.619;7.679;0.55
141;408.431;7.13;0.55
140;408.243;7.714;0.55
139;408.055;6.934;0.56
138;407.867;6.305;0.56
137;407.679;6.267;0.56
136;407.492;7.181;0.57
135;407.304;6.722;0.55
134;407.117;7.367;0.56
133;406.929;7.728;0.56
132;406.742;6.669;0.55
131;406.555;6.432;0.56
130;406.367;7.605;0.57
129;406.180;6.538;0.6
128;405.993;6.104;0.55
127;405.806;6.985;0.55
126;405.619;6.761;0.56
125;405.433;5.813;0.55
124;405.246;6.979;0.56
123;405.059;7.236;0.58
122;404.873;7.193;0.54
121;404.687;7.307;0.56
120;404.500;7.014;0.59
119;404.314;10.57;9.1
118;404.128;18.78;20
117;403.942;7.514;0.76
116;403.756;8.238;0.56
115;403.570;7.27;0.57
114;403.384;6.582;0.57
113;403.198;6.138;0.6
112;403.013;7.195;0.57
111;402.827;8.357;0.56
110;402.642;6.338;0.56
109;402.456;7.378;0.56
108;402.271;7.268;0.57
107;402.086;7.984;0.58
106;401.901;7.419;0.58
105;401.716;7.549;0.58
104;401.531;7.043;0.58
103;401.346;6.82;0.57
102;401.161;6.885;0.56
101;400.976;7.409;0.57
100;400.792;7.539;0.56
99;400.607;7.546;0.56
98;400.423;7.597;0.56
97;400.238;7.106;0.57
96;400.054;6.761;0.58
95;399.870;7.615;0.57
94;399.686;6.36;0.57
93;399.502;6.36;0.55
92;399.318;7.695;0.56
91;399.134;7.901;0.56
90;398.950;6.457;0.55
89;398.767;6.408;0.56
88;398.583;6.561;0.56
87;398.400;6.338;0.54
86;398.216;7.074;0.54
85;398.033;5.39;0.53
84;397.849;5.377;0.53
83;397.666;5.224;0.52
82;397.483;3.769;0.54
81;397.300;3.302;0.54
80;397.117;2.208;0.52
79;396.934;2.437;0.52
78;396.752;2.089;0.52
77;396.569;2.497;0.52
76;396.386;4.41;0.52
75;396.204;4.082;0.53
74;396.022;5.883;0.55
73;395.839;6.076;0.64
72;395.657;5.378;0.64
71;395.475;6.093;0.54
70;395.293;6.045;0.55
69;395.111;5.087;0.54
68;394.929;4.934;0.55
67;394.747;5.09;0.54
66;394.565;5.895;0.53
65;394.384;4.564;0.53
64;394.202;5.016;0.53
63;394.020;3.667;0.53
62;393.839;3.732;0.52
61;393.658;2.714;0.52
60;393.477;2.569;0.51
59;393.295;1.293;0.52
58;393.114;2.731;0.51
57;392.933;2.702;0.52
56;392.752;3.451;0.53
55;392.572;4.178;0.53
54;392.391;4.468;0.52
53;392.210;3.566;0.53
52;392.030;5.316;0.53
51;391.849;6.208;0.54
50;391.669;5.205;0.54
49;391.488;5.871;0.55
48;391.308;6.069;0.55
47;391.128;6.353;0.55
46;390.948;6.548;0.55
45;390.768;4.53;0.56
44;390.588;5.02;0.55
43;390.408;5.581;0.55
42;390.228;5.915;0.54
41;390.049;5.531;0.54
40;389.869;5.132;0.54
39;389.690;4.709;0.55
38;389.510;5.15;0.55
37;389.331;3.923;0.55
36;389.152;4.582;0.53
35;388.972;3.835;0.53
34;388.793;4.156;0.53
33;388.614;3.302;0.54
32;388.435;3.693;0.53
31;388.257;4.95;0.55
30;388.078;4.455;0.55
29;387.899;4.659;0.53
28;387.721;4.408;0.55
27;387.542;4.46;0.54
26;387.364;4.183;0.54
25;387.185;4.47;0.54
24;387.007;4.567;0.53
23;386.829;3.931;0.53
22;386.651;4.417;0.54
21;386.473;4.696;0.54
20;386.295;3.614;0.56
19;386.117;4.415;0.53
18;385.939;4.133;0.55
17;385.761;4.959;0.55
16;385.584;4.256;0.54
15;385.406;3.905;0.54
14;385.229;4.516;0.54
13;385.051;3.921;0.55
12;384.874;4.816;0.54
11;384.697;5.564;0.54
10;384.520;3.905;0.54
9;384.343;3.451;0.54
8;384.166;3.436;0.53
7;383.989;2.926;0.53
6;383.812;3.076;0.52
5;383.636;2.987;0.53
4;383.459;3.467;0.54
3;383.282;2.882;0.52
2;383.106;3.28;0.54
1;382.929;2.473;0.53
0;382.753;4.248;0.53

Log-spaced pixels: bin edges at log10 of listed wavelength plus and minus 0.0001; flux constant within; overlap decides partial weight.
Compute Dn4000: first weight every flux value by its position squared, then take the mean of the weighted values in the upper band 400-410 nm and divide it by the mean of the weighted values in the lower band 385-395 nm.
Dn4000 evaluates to 1.78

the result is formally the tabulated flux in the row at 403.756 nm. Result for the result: 8.238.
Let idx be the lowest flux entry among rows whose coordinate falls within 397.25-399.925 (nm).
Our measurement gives 3.302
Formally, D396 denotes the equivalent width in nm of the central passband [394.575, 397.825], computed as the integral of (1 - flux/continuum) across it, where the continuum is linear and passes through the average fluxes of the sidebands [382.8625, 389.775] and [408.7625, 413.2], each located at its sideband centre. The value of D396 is 0.482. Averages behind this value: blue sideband 4.07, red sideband 6.99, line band 4.45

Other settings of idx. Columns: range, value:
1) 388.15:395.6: 1.293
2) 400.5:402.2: 6.82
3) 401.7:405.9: 5.813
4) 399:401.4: 6.36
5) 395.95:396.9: 2.089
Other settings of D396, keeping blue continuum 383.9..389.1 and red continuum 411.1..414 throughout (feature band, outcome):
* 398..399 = -0.14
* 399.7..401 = -0.32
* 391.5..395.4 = 0.61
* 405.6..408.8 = -0.14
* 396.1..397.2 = 0.49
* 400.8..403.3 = -0.48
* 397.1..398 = 0.21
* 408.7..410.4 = 0.05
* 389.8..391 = -0.20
